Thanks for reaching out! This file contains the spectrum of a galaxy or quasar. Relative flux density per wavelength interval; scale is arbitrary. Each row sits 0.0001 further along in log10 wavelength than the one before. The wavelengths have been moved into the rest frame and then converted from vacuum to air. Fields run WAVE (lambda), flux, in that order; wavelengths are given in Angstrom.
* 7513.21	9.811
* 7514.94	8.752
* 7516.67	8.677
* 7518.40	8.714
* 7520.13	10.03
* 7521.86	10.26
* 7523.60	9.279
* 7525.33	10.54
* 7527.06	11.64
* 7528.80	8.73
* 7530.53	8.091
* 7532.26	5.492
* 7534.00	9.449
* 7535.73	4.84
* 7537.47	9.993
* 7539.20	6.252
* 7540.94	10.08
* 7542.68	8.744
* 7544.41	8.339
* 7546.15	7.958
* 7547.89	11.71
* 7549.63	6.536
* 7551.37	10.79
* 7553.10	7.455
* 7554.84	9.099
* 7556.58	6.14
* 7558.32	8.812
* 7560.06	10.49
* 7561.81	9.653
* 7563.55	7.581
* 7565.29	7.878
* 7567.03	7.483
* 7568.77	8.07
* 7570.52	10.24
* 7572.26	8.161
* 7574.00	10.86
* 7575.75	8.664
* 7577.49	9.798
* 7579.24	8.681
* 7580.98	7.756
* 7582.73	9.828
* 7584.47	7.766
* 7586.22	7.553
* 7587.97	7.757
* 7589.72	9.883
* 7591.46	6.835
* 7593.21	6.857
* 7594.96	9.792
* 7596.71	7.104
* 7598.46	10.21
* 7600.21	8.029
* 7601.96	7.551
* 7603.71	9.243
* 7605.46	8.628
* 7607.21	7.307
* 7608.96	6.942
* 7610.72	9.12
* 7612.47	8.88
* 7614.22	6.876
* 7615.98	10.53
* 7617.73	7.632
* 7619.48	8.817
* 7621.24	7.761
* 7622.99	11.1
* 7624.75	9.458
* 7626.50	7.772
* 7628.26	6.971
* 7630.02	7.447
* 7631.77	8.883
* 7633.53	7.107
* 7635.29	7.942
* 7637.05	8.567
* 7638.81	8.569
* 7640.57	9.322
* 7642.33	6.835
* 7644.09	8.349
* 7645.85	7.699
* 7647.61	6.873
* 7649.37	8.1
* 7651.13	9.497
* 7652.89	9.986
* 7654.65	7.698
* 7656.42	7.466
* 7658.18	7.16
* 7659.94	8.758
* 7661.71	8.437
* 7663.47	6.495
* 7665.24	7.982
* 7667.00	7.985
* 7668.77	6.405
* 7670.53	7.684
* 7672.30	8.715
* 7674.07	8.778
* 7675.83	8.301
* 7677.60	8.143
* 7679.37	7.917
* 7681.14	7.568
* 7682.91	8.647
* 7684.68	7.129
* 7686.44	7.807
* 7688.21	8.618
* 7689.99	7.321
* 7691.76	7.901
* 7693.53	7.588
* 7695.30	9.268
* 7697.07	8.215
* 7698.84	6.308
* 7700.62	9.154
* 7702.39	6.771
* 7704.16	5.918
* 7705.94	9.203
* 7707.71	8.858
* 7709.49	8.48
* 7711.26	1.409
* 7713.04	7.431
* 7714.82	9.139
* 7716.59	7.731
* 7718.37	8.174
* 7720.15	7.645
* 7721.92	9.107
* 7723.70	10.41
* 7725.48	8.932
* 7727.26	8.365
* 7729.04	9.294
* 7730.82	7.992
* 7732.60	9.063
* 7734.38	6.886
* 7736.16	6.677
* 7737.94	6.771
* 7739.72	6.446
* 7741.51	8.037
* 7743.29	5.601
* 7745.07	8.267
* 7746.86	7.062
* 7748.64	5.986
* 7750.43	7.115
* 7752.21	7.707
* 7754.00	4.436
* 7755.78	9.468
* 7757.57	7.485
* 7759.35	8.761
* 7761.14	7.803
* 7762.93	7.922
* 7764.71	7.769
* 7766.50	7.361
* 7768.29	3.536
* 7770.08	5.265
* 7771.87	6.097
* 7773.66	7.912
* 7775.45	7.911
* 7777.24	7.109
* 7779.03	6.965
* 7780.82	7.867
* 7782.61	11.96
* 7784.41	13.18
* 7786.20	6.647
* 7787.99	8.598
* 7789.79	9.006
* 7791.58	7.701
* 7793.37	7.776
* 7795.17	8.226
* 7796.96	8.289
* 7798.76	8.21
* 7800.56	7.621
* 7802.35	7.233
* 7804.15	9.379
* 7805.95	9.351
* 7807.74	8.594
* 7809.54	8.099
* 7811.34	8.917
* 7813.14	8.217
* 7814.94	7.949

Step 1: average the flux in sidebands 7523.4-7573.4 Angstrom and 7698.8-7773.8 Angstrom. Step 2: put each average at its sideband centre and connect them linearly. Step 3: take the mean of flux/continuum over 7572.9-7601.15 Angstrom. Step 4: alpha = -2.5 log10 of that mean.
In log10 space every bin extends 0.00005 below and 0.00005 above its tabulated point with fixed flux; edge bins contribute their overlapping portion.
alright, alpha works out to -0.03 mag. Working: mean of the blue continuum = 8.61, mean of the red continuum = 7.44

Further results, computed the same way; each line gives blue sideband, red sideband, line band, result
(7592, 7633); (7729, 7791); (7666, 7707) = 0.011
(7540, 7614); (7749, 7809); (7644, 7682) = 0.037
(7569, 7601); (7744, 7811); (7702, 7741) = 0.040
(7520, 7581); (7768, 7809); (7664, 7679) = 0.061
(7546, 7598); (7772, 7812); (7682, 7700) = 0.080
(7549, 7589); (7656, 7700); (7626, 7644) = 0.026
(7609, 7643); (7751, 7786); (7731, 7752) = 0.099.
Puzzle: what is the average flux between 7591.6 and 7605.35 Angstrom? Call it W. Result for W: 8.33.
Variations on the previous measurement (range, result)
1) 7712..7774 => 7.51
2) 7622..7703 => 8.06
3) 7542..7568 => 8.58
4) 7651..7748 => 7.85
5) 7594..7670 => 8.21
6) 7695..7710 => 7.96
